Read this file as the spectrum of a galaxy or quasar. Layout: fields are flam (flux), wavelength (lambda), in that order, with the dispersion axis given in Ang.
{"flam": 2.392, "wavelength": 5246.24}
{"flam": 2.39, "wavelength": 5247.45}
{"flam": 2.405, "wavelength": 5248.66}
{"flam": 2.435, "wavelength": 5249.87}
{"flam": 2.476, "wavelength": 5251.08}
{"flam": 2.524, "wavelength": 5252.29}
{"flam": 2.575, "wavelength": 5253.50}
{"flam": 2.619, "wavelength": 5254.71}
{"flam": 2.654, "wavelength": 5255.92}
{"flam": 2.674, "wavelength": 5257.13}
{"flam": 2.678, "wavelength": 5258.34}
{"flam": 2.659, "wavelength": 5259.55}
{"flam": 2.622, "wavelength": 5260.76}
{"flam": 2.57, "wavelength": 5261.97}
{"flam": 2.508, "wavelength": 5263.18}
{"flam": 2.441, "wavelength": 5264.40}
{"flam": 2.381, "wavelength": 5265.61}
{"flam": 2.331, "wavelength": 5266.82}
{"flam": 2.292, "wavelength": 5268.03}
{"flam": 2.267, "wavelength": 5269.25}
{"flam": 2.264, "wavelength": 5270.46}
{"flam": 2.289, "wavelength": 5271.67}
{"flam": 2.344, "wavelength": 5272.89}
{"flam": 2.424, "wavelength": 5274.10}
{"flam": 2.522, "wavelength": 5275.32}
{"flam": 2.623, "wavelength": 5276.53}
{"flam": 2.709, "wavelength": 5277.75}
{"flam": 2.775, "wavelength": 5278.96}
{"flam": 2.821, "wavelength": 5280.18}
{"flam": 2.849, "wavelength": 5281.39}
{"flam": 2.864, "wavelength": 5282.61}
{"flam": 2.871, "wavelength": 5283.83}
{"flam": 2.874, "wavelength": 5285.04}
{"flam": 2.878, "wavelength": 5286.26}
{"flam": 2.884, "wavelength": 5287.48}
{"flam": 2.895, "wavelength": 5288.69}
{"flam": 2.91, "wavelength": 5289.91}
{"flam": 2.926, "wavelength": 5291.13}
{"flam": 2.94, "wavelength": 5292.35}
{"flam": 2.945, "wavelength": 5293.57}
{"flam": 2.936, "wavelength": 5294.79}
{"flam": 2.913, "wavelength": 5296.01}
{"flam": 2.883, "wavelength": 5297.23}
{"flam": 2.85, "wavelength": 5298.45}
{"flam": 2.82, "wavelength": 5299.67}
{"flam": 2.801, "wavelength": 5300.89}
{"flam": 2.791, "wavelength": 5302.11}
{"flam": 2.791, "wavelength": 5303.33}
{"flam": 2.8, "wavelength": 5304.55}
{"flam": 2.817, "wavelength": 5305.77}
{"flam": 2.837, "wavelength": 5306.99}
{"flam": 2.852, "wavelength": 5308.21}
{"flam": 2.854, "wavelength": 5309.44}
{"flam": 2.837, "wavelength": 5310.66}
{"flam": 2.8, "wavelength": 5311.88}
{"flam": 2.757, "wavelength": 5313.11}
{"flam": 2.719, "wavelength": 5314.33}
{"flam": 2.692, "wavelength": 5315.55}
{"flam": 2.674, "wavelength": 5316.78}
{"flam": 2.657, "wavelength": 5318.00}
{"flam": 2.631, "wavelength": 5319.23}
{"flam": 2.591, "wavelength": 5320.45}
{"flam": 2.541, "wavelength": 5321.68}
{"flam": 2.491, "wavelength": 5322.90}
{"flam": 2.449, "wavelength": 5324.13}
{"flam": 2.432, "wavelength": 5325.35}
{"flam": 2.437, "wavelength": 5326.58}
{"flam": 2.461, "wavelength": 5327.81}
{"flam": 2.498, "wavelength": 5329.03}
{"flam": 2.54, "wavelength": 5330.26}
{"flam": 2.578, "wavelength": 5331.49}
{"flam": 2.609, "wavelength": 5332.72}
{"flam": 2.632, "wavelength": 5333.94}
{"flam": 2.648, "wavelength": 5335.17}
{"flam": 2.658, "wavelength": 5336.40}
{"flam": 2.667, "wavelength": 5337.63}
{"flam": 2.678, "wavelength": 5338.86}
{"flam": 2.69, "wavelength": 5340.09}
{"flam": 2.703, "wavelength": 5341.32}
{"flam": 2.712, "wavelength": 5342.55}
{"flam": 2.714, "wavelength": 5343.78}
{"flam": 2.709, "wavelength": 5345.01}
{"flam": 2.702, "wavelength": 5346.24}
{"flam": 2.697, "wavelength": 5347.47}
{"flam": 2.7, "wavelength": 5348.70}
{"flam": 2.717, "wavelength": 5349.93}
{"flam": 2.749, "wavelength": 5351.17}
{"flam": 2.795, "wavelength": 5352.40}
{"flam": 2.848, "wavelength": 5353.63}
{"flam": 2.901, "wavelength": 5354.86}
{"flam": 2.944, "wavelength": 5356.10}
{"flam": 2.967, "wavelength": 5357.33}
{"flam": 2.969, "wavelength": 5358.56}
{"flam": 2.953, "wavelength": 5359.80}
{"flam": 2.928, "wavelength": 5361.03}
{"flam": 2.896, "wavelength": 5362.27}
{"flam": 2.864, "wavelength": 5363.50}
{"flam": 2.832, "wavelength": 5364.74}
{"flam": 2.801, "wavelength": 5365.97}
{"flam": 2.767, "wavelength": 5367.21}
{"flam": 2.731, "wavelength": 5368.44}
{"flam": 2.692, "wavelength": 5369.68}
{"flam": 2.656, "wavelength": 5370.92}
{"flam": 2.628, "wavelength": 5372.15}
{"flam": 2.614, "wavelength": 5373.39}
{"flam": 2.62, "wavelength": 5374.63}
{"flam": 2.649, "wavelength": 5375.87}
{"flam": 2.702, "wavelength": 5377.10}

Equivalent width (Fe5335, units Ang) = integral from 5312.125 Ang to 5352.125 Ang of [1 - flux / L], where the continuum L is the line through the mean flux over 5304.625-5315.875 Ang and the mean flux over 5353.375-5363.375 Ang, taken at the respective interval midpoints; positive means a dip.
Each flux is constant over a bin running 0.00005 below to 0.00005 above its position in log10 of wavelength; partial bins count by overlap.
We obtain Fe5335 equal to 3.1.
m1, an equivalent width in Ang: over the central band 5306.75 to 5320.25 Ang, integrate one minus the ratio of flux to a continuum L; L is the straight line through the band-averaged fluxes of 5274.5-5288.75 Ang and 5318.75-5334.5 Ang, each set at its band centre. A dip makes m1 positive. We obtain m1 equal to -0.7 Ang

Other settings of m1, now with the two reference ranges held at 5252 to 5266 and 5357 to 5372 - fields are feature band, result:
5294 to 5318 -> -1.1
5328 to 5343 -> 0.7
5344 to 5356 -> 0.1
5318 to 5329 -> 0.9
